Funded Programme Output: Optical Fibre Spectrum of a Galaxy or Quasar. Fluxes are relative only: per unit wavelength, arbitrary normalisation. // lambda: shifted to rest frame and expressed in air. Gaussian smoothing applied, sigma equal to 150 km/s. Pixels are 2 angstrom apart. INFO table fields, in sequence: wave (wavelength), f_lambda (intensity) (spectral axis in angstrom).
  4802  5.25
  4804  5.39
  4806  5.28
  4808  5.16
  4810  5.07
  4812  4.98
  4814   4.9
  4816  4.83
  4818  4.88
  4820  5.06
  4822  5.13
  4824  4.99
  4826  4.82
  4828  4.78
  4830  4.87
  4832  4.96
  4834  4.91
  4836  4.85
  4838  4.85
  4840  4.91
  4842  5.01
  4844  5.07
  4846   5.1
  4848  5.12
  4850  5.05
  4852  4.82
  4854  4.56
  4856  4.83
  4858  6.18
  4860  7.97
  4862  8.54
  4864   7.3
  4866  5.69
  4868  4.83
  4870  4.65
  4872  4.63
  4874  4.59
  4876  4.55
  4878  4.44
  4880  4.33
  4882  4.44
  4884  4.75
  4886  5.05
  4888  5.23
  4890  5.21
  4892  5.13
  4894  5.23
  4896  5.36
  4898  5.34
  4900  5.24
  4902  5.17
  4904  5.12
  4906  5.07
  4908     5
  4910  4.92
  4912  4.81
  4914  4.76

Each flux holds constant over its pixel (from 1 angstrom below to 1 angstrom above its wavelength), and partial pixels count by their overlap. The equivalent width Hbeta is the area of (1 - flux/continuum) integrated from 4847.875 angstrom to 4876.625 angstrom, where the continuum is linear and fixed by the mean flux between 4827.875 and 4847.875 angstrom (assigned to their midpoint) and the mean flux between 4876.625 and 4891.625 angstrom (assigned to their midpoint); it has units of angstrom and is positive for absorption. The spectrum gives -4.2 angstrom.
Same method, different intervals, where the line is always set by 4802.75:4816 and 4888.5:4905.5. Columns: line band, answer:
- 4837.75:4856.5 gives 0.8 angstrom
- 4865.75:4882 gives 1.7 angstrom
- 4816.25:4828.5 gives 0.4 angstrom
